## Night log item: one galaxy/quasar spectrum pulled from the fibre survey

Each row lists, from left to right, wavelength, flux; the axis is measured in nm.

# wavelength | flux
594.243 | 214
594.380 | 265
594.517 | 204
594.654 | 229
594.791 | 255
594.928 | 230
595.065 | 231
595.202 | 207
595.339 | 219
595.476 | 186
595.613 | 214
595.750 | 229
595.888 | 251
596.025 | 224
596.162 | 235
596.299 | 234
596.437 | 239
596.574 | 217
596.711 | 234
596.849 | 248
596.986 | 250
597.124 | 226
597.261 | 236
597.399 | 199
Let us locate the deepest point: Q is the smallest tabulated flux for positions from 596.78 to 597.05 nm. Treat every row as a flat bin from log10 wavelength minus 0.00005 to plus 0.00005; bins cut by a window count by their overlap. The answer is 248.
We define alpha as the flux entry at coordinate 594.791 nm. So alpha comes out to 255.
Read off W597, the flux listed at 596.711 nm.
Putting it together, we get 234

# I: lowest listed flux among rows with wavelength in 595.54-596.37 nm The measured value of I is 214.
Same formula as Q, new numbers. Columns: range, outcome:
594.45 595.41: 204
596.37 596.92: 217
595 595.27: 207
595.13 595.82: 186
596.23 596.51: 234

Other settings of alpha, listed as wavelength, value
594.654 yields 229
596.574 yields 217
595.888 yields 251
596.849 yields 248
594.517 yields 204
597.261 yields 236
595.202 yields 207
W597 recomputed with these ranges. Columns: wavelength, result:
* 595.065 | 231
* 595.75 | 229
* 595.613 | 214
